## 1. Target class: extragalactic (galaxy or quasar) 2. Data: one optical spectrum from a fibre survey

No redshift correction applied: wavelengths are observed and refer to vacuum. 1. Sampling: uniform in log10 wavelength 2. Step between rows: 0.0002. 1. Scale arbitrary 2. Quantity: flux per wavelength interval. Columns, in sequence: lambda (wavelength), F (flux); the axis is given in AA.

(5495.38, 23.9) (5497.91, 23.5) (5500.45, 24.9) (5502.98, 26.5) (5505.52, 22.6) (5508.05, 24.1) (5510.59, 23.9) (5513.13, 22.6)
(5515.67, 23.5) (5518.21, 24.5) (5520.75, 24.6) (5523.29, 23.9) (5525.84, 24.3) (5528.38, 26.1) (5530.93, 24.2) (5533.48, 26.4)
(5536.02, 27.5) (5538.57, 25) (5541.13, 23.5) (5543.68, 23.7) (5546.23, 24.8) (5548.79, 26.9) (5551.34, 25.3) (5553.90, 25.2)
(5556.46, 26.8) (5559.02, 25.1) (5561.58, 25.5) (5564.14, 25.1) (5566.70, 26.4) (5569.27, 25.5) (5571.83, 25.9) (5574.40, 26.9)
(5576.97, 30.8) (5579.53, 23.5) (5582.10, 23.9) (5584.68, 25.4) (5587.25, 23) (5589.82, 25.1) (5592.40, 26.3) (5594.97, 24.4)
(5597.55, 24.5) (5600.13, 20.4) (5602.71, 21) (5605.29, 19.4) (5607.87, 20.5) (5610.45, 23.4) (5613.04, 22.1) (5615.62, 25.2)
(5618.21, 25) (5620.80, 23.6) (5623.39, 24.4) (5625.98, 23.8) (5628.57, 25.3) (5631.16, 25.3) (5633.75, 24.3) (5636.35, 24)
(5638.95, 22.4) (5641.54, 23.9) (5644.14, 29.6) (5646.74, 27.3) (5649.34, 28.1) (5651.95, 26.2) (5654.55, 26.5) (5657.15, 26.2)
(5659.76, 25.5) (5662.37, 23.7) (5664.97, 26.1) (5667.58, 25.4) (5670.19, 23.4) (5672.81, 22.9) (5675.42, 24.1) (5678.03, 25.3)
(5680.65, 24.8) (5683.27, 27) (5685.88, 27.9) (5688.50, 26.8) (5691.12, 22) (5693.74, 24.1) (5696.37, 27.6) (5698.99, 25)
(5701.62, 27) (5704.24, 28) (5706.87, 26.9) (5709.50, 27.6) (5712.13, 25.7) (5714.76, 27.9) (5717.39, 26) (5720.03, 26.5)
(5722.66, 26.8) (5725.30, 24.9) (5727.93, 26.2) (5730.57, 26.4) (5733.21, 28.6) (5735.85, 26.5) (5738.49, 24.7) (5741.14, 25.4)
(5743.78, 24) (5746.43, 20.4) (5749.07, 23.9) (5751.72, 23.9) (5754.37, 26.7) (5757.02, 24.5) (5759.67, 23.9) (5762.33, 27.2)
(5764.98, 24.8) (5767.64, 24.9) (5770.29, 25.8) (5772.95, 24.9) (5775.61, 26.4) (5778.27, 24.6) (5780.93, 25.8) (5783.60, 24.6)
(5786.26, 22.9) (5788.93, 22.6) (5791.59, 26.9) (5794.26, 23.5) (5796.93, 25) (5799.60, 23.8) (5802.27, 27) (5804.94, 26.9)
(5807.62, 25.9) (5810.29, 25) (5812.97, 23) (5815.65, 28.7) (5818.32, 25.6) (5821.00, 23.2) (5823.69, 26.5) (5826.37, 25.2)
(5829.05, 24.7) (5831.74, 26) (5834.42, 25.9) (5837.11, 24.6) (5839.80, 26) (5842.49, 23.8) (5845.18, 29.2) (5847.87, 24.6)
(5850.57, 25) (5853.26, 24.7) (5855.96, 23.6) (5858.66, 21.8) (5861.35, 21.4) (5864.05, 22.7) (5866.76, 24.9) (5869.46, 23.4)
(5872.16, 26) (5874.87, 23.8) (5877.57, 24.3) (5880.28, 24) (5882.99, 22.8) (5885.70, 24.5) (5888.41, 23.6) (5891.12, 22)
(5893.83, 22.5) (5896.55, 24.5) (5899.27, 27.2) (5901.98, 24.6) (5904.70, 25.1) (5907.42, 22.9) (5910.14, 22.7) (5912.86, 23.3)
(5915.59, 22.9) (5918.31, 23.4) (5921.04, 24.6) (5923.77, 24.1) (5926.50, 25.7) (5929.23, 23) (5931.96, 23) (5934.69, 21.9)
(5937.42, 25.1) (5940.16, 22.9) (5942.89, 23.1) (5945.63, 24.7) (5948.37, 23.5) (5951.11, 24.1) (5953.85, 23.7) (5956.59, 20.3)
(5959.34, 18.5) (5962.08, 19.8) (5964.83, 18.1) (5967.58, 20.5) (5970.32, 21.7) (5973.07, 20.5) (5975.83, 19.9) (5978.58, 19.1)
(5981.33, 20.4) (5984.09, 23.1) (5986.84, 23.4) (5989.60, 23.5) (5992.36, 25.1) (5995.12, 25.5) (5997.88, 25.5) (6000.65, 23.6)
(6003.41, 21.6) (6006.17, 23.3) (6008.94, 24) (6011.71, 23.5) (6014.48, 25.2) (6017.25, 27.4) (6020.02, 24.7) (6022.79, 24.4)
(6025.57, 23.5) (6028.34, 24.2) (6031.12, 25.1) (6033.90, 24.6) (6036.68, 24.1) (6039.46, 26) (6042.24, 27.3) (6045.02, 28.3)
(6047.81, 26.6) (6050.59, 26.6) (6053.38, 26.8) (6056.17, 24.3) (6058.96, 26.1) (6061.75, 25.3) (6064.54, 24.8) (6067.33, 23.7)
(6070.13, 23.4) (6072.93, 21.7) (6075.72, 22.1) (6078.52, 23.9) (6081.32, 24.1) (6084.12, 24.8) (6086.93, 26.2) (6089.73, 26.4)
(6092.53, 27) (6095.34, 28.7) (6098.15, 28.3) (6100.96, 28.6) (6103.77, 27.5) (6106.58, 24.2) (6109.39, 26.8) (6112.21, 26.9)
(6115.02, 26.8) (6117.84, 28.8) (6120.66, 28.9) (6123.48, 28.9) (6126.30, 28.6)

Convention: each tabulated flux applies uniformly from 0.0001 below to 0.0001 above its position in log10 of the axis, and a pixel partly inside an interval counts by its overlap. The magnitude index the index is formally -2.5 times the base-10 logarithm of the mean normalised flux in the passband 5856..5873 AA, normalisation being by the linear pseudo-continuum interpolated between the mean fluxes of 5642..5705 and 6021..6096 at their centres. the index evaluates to 0.10 mag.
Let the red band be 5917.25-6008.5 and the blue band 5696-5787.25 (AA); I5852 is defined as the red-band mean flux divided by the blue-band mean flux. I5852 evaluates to 0.9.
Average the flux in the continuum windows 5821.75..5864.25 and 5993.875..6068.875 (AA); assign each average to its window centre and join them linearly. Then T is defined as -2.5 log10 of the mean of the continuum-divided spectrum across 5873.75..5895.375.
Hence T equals 0.062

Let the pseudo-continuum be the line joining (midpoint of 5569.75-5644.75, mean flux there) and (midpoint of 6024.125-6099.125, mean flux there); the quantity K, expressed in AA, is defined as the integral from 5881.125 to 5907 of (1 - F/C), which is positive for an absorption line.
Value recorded 0.9 AA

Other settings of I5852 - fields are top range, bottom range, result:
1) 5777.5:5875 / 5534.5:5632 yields 1.01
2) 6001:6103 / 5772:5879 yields 1.01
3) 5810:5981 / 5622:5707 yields 0.93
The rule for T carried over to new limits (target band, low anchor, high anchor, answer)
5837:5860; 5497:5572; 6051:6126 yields 0.03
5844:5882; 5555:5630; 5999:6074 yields 0.02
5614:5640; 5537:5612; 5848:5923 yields 0.01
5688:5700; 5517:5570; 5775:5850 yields 0.01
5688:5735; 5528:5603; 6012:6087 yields -0.05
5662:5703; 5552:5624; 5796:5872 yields -0.03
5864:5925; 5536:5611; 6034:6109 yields 0.06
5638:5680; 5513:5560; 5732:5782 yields -0.02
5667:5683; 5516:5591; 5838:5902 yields 0.02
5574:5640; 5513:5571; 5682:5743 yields 0.07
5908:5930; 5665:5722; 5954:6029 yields -0.01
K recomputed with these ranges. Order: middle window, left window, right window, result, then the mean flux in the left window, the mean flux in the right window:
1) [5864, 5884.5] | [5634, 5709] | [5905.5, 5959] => -0.2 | 25.6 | 23.3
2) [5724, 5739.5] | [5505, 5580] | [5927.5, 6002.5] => -1.5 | 25.2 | 22.4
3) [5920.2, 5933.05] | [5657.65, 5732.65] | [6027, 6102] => 0.8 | 25.8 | 25.5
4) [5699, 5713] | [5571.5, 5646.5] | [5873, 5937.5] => -1.6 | 24.3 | 23.8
